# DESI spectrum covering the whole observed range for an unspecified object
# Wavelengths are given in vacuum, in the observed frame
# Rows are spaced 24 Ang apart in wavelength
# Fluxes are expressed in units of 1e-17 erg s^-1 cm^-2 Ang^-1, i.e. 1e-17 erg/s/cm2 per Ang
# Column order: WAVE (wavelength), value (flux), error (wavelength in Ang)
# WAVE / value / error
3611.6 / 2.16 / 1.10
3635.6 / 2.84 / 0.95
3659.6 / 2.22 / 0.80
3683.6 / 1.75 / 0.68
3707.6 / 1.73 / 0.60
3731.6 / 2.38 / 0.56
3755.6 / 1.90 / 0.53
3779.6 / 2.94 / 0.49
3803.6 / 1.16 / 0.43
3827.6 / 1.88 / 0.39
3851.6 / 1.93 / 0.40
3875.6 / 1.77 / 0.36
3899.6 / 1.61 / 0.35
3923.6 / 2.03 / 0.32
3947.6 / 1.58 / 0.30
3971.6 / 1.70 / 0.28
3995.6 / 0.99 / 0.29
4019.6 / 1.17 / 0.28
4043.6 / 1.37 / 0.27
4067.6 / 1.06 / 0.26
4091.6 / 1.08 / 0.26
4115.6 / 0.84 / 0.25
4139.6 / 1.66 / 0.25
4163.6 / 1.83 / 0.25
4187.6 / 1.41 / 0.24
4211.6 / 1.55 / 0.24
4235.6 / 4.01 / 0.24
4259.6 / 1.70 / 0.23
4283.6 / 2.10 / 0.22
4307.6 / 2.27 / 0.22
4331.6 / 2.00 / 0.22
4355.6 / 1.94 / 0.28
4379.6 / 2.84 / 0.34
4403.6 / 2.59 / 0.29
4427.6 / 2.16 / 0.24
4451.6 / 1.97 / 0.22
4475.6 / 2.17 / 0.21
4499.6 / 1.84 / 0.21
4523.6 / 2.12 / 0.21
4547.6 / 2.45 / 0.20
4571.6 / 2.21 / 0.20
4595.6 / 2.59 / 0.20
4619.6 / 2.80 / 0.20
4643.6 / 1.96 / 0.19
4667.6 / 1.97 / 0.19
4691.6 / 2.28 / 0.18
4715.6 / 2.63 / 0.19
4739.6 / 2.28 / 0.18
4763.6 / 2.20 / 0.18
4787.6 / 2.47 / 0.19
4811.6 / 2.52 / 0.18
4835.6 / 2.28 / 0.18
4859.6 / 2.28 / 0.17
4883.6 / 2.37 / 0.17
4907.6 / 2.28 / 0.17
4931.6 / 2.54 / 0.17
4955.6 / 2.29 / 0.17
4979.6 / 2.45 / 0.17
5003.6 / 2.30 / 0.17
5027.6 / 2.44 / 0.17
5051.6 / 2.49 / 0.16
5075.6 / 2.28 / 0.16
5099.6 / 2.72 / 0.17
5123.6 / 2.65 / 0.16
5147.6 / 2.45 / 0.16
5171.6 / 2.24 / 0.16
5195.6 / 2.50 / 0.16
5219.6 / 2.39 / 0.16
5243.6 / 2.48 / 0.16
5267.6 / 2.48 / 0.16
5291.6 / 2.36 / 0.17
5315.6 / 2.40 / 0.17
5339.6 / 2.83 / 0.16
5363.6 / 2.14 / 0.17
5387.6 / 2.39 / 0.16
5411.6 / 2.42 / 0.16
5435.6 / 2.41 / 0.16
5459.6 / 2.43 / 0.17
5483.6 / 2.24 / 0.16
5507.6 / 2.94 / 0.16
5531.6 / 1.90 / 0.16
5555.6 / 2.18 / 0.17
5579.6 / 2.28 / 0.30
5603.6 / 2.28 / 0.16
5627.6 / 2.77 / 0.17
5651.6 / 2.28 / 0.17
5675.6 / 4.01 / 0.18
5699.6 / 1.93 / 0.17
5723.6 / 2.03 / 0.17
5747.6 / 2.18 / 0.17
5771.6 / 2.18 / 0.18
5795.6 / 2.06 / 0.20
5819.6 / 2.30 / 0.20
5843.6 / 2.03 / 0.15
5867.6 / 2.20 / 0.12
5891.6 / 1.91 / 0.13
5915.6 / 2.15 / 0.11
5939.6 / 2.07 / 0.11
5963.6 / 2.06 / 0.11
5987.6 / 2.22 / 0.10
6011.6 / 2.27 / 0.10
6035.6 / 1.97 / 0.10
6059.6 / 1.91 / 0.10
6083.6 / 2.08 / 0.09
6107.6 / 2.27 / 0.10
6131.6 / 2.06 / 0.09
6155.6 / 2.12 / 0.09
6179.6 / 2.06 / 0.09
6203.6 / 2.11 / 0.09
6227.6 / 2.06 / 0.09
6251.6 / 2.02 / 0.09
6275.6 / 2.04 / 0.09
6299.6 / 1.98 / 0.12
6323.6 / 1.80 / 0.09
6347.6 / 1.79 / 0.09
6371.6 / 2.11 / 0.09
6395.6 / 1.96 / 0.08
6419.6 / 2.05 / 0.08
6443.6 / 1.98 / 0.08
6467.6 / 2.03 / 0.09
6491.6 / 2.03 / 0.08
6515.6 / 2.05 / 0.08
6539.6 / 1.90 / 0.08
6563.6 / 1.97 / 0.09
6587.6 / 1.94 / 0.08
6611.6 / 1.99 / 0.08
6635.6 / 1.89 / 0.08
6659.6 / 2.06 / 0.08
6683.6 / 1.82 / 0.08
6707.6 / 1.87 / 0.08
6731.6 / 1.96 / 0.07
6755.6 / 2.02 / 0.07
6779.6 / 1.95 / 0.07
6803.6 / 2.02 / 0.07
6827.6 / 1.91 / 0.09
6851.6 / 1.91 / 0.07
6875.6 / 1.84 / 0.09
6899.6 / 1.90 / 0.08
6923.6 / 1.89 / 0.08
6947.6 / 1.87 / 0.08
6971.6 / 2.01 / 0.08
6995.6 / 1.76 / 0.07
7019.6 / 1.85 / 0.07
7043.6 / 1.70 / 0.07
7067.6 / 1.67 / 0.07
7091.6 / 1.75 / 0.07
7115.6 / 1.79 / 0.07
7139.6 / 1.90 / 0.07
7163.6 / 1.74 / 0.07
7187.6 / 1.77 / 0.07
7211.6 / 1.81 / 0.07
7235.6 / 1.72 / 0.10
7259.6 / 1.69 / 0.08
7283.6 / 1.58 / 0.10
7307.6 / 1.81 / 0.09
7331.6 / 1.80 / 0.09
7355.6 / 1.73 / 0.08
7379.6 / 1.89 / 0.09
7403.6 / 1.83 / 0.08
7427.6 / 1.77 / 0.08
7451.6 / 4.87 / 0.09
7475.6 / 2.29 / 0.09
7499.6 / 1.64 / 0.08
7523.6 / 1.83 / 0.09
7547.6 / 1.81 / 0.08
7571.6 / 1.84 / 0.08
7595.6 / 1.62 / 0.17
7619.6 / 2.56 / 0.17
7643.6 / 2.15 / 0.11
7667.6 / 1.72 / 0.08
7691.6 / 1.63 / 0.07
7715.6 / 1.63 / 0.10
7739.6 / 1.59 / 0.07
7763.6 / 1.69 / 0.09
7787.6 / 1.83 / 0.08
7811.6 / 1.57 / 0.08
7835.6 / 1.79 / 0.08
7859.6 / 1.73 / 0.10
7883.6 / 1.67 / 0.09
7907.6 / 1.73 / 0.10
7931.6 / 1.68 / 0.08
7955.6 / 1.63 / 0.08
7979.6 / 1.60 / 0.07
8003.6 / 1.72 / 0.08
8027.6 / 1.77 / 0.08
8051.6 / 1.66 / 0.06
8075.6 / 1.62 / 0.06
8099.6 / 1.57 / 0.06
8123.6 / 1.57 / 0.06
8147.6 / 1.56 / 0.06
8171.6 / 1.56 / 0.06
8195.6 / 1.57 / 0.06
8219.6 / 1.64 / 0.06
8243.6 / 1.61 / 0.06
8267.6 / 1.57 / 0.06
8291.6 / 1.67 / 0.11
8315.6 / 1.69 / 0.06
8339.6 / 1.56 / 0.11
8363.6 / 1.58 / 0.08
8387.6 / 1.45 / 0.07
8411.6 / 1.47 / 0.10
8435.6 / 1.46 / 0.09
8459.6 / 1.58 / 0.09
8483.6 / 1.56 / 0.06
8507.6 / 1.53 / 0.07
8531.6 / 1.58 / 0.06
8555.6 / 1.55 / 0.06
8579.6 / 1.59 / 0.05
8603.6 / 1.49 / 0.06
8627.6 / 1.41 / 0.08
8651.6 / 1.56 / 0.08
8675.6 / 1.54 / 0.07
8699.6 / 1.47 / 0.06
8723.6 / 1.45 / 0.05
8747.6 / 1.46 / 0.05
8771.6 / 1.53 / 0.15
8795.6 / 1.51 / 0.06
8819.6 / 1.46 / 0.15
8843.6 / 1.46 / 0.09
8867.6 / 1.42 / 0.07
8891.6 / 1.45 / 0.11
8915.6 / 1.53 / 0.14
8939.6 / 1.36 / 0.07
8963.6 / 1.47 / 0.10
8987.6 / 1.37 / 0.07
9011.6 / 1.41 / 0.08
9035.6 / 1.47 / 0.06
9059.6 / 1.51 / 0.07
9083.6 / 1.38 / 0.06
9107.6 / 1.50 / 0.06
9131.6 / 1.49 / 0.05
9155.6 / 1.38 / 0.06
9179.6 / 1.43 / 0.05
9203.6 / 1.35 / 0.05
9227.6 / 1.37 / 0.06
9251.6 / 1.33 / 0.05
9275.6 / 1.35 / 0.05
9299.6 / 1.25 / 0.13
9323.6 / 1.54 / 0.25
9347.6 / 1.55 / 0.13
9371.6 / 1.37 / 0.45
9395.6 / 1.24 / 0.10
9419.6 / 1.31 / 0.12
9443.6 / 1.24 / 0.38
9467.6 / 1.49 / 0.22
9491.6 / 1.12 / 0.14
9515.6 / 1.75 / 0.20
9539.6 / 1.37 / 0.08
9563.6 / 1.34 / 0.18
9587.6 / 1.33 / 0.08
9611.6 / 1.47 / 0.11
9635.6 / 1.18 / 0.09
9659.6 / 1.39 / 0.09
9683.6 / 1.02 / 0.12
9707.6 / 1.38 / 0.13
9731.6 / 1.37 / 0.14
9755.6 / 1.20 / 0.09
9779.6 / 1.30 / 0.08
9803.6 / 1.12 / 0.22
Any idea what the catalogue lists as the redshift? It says 0.134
